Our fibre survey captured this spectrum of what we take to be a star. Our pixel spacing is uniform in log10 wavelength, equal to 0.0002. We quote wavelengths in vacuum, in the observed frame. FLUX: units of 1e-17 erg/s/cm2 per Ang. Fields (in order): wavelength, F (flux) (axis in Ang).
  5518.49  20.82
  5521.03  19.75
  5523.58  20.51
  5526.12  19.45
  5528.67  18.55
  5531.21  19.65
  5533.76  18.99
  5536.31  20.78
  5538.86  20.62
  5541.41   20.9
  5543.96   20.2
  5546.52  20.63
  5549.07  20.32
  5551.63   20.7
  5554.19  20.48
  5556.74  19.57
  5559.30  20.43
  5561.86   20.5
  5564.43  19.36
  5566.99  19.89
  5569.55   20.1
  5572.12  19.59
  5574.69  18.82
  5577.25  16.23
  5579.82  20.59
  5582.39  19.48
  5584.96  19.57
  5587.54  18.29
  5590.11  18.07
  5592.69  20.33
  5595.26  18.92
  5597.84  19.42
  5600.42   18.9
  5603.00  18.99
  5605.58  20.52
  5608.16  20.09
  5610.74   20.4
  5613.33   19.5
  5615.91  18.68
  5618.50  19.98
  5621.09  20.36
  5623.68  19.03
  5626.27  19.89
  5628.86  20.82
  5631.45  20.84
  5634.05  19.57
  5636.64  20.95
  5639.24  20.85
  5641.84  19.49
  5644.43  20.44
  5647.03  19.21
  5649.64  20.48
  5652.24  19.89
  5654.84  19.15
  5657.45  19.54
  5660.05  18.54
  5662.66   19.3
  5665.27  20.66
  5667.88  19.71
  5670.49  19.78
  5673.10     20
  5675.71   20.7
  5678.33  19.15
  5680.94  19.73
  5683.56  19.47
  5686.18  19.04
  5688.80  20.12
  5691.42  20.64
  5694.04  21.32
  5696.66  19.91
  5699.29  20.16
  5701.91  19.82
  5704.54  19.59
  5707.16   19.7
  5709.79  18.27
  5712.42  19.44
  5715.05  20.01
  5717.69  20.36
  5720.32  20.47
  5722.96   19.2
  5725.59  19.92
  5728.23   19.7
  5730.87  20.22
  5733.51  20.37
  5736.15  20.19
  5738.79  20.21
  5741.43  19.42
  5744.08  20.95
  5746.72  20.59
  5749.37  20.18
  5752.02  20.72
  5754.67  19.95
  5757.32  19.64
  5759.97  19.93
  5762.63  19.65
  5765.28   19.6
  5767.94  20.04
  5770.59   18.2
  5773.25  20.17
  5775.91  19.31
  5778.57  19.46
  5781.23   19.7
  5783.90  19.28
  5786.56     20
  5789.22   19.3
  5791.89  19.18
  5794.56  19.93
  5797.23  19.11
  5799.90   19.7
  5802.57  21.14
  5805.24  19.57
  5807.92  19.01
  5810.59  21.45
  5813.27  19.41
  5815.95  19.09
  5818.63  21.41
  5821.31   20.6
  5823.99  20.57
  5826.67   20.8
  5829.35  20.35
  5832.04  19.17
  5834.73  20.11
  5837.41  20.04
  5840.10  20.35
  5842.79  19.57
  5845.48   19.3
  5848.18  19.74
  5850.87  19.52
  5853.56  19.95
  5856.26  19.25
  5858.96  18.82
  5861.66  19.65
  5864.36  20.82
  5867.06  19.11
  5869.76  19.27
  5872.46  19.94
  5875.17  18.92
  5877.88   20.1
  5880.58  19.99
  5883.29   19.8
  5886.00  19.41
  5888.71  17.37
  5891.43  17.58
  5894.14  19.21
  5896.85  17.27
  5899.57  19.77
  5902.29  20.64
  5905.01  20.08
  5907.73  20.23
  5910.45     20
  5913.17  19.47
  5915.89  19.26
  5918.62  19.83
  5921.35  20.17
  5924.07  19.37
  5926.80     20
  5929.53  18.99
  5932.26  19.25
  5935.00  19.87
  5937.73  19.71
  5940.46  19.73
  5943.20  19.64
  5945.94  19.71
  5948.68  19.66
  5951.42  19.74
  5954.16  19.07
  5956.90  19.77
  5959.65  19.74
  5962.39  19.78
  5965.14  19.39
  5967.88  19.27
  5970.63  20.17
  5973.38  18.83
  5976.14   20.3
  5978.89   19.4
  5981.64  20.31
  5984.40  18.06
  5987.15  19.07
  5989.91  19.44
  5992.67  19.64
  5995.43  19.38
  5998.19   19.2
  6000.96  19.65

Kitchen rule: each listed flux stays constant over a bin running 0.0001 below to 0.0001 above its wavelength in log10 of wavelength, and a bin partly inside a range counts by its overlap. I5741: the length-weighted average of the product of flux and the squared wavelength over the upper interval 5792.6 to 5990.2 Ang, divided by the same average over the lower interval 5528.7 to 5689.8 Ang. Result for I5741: 1.10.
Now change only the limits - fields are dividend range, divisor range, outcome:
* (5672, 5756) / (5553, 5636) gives 1.06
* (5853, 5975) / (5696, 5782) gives 1.04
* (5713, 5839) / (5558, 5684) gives 1.07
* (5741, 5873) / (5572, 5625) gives 1.11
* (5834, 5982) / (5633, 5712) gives 1.07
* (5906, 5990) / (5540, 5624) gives 1.13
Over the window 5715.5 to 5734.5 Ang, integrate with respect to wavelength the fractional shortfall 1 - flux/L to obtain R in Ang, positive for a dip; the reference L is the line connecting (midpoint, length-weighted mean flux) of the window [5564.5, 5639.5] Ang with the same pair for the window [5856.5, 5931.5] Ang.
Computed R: -0.5 Ang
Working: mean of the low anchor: 19.6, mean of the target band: 20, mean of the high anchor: 19.4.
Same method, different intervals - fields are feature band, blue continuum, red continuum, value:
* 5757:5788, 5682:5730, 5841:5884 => 0.26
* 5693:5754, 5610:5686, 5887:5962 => -0.88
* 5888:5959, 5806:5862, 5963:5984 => 0.88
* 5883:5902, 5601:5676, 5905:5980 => 0.98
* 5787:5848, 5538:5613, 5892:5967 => -1.04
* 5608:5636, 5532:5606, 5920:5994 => -0.39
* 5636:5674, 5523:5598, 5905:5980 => -0.31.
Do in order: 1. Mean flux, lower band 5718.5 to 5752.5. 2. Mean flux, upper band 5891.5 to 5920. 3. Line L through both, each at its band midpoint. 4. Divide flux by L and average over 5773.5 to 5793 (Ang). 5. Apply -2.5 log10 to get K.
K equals 0.03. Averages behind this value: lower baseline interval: 20.2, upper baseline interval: 19.5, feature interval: 19.5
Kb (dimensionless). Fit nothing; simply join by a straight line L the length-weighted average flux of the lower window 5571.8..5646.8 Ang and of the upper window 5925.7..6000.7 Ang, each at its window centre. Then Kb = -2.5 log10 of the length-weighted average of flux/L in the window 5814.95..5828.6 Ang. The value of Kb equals -0.05 mag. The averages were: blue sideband 19.6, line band 20.5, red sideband 19.5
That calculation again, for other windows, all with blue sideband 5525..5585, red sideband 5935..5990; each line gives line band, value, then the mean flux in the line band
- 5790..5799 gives 0.01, 19.4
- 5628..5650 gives -0.03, 20.3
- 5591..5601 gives 0.02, 19.4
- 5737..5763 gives -0.02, 20.1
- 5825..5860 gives -0.01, 19.8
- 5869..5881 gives 0.00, 19.6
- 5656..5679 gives 0.00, 19.7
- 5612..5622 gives 0.01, 19.6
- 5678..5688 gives 0.02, 19.4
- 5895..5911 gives 0.00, 19.6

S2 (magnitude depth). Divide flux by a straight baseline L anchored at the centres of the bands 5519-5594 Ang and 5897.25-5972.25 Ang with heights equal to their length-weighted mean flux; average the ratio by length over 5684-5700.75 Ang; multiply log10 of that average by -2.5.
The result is -0.02 mag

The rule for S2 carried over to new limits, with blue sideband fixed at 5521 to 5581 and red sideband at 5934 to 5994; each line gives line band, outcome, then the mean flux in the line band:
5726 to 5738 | -0.02 mag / 20.1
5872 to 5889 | 0.01 mag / 19.5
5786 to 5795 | 0.01 mag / 19.5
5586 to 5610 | 0.03 mag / 19.3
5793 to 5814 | -0.01 mag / 19.9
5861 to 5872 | -0.01 mag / 19.7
